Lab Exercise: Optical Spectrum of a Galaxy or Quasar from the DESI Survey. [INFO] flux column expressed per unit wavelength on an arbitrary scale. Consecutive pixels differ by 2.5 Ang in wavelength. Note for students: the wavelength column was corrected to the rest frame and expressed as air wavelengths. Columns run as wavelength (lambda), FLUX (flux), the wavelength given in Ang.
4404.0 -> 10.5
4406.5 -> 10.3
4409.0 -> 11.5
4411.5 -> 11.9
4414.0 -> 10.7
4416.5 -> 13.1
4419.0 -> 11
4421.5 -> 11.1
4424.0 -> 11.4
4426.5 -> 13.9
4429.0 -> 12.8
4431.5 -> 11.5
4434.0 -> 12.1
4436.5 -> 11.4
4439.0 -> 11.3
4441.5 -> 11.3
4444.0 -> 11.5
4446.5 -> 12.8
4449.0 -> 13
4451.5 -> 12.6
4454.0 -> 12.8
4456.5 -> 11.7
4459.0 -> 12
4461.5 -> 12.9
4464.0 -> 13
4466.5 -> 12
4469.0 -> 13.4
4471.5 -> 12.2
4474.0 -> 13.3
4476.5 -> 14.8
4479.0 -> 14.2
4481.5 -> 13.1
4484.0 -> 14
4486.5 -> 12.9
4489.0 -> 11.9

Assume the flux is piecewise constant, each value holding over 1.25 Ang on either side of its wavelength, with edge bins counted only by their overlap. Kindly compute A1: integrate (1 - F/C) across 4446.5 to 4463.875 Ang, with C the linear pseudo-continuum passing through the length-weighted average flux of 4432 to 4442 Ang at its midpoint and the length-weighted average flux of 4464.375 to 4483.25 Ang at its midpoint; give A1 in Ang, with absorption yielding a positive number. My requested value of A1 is -0.22 Ang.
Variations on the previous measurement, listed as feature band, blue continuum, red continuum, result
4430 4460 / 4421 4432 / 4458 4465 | 1.1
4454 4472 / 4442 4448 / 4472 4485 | 0.7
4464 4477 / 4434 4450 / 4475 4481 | 0.7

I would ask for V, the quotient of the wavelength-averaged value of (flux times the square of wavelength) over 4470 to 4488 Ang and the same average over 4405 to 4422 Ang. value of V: 1.2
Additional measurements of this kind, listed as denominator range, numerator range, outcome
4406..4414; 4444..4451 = 1.14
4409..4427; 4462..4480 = 1.15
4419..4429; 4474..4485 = 1.18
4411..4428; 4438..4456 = 1.04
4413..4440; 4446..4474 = 1.08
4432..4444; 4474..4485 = 1.23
